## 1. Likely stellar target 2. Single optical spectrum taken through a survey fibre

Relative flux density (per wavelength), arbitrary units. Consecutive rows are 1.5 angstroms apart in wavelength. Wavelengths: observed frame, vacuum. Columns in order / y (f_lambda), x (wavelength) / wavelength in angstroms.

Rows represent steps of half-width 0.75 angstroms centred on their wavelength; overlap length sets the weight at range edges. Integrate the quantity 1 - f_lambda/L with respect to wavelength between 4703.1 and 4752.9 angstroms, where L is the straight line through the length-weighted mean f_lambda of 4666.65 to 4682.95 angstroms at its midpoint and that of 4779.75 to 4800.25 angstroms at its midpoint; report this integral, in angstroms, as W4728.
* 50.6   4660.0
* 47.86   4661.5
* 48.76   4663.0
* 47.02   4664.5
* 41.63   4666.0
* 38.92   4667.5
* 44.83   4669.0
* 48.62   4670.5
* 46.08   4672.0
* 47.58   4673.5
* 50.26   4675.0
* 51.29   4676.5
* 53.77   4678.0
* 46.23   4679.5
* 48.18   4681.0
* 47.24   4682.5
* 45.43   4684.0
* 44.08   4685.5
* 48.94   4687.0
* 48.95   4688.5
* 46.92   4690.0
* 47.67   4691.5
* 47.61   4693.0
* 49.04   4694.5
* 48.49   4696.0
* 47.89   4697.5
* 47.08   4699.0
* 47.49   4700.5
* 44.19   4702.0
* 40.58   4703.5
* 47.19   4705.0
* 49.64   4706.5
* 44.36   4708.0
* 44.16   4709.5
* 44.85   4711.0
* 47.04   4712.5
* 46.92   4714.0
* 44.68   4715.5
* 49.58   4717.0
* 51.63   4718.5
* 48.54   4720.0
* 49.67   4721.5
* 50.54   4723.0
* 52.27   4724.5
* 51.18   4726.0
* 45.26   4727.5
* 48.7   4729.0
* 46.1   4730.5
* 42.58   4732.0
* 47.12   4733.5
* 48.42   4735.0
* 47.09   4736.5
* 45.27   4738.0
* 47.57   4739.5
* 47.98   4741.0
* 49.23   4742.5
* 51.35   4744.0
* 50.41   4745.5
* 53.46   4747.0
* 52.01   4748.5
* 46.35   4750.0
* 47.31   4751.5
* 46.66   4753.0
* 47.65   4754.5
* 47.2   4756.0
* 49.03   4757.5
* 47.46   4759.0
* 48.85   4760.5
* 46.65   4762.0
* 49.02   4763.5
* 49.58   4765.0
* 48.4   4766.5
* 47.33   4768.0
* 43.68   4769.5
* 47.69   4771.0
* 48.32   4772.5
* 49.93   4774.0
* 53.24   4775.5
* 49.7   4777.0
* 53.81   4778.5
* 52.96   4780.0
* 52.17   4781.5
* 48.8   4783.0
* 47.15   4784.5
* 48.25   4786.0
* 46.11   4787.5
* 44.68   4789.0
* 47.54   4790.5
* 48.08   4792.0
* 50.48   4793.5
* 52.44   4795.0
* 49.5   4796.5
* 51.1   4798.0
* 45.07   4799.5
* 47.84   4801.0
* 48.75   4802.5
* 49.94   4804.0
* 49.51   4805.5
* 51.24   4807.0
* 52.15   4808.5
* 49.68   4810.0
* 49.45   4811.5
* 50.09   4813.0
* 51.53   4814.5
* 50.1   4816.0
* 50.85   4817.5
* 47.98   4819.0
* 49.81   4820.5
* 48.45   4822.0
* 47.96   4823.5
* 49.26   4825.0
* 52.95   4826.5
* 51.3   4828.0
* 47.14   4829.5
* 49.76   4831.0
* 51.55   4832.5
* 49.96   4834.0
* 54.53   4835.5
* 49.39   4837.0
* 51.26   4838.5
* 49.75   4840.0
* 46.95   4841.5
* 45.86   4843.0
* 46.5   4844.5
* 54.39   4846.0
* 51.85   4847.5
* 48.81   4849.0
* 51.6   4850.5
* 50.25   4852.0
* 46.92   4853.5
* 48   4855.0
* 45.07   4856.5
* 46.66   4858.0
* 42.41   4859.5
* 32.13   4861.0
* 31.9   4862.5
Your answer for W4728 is 0.22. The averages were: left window 47.5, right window 48.8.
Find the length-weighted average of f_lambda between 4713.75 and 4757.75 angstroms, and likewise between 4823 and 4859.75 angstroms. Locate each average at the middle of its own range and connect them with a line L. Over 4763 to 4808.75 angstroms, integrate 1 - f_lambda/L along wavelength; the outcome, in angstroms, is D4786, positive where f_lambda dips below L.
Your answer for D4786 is -0.3 angstroms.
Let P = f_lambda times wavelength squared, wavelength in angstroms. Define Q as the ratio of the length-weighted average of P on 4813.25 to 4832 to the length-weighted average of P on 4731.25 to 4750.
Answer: 1.1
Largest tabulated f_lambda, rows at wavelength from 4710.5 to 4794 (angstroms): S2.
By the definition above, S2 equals 53.81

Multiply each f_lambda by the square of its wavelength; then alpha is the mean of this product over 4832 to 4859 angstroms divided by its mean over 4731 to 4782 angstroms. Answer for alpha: 1.1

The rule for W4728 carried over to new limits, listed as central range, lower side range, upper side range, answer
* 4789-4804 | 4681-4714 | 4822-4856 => 0.0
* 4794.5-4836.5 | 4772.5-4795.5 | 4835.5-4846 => -0.5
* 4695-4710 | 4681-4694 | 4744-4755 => 0.5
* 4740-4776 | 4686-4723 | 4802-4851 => -0.1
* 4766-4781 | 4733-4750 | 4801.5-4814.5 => 0.0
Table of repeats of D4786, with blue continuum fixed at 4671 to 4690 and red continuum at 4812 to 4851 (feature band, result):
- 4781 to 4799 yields 0.26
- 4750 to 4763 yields 0.40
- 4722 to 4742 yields 0.41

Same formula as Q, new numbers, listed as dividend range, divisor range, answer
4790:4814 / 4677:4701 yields 1.09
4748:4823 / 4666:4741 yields 1.07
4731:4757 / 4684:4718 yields 1.05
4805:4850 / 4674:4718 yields 1.12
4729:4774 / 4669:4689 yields 1.03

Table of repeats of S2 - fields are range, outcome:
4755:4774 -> 49.93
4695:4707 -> 49.64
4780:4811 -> 52.96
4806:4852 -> 54.53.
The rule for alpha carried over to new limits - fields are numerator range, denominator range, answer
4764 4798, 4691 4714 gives 1.09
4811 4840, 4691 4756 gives 1.10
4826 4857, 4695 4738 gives 1.11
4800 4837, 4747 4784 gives 1.04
